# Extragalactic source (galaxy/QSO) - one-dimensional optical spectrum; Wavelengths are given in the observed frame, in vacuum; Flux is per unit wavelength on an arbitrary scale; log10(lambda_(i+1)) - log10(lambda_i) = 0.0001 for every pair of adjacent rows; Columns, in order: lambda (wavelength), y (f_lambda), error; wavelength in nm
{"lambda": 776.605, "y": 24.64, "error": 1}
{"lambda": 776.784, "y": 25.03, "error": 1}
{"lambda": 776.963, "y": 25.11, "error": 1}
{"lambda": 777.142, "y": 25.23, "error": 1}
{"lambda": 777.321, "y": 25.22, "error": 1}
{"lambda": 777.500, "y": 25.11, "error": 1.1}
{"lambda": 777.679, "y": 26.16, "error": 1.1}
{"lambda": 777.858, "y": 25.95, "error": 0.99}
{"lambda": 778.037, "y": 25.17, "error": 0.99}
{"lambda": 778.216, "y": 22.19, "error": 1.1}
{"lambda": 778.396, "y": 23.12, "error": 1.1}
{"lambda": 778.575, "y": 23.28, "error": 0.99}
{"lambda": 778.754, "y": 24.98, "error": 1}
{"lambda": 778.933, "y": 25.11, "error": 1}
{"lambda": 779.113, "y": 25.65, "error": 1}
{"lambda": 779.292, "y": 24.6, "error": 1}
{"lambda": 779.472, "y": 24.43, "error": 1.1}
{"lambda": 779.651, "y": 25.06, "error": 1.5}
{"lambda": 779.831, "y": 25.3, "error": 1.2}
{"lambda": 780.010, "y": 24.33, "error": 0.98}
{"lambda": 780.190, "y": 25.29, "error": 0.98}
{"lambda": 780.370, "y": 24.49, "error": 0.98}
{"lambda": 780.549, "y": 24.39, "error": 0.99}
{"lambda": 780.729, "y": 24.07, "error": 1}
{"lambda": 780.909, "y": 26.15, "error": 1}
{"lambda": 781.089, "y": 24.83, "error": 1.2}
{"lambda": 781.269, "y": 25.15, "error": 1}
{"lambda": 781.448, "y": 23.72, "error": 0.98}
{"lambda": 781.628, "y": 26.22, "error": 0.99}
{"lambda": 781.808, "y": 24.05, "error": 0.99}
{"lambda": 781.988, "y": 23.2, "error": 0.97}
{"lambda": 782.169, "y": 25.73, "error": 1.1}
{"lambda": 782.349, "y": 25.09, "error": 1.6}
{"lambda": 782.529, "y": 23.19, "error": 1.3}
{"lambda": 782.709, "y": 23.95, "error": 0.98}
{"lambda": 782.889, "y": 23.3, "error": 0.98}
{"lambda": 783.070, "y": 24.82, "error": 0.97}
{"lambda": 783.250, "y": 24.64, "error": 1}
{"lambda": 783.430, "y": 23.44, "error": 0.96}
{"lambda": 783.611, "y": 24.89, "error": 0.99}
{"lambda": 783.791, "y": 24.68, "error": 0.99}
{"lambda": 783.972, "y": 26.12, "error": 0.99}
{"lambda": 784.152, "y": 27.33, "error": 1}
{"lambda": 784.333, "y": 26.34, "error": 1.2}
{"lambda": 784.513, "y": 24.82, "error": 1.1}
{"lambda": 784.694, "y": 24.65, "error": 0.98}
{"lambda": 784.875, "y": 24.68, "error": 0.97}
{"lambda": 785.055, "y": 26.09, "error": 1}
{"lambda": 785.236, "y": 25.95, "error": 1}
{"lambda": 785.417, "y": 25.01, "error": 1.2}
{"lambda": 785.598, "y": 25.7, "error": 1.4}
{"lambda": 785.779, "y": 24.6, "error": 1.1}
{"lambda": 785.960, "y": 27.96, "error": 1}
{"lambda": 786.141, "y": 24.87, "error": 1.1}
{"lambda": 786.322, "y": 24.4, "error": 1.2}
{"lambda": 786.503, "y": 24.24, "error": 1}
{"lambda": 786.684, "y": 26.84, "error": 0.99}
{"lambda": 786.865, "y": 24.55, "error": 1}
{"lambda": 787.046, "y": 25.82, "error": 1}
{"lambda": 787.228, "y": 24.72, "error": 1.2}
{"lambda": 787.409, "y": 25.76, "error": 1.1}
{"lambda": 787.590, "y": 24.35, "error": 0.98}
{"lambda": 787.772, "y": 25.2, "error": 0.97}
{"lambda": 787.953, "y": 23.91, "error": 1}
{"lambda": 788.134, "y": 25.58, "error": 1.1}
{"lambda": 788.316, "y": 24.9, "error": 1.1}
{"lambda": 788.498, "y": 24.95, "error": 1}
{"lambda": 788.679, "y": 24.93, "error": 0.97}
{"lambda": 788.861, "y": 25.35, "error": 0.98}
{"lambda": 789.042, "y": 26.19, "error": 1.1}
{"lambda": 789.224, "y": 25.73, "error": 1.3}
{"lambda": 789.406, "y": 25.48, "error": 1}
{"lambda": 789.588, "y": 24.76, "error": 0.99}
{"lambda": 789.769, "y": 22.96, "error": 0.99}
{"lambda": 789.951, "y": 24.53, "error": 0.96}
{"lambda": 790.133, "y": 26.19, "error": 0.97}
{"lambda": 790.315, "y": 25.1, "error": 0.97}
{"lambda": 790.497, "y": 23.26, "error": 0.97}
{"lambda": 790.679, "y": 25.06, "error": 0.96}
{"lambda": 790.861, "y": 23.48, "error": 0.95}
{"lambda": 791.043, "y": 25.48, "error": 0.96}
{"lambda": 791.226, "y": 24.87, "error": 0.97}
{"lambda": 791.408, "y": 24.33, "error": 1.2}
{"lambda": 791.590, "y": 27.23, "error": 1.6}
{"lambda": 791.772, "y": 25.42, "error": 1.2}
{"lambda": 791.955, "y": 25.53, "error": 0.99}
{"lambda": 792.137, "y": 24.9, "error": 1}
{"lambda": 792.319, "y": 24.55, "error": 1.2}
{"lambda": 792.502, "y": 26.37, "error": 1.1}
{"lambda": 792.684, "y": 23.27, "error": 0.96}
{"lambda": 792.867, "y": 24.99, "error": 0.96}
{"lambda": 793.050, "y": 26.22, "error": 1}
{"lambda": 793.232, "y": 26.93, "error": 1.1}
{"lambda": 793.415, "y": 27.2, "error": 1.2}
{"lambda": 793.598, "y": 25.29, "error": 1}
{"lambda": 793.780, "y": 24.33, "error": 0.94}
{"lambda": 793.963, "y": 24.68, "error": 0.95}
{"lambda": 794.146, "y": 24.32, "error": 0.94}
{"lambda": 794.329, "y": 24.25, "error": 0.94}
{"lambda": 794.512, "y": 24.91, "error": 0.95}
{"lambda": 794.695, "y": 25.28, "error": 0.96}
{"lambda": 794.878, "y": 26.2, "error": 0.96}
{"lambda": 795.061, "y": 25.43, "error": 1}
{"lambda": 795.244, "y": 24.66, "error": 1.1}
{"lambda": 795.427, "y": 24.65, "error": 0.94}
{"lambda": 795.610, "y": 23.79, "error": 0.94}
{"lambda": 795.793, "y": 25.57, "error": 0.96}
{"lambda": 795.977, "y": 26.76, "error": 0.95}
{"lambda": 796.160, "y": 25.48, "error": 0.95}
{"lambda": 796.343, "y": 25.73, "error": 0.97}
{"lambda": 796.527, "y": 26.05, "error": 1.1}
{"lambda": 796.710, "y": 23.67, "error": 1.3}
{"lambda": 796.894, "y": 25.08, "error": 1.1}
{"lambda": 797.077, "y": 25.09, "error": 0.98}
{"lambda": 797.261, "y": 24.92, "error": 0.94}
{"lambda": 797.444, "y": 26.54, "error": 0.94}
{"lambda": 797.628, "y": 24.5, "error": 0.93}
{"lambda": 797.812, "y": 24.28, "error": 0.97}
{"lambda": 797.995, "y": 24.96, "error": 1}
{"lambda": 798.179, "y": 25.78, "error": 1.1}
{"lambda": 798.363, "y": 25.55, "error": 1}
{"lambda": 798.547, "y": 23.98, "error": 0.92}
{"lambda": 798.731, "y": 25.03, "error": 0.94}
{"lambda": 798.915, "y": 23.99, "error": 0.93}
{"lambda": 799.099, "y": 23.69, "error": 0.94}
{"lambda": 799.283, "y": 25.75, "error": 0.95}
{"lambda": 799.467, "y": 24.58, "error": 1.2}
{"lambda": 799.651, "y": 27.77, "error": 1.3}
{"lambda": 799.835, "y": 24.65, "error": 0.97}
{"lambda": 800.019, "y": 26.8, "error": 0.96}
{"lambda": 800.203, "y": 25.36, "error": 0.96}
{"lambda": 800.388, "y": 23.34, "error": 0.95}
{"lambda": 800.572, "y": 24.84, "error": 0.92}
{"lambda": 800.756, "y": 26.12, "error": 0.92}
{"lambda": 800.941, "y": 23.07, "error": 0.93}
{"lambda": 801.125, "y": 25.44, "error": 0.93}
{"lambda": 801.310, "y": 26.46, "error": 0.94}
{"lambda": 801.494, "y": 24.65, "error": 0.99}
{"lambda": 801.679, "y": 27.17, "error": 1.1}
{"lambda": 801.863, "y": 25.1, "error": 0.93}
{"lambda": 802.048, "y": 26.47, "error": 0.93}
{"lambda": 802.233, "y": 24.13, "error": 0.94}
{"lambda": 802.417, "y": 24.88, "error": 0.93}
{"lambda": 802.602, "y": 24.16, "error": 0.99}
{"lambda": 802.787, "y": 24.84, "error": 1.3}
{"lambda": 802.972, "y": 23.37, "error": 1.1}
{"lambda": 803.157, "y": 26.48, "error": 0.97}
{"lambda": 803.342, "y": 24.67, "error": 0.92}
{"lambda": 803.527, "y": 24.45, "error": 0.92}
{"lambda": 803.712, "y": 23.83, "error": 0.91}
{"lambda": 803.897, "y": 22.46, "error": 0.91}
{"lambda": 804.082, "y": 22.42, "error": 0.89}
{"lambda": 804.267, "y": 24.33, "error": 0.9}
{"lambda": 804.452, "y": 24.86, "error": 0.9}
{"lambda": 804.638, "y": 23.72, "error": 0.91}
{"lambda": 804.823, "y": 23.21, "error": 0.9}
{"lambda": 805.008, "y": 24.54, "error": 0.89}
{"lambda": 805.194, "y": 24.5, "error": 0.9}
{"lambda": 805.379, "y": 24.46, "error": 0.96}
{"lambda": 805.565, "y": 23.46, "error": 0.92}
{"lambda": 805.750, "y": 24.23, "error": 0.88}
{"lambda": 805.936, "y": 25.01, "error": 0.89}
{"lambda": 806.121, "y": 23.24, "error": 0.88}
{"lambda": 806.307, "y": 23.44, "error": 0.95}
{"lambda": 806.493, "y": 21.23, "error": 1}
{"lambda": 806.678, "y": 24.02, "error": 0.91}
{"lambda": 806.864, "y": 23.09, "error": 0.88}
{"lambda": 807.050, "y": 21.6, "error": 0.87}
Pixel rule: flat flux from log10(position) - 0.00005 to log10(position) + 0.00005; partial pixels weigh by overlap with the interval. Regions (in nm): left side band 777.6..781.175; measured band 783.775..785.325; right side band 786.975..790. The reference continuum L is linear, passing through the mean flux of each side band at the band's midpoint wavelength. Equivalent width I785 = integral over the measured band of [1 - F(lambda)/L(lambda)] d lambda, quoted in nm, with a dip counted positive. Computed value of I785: -0.05 nm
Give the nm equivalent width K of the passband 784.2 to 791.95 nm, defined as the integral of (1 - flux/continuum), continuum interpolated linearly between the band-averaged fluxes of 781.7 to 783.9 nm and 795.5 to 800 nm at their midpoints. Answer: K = -0.18 nm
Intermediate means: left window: 24.3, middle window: 25.2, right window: 25.2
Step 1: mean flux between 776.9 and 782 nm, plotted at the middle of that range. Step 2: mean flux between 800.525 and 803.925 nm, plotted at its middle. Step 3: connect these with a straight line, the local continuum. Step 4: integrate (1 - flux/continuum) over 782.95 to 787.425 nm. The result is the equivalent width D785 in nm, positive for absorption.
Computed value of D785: -0.089 nm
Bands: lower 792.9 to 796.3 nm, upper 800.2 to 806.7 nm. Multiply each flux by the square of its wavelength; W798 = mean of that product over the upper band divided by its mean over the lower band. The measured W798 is 0.98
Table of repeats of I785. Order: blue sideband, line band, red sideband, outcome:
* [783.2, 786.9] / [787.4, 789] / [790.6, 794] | 0.02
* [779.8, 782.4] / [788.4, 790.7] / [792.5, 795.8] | 0.01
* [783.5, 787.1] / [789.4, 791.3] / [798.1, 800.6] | 0.05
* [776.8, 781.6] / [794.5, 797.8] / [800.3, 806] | -0.08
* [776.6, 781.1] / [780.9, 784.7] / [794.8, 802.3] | 0.01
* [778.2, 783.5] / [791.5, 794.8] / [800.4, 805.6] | -0.11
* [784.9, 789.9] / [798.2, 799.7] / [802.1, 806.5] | -0.04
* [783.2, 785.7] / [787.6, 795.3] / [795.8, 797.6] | 0.09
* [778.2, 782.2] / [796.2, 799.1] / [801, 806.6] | -0.07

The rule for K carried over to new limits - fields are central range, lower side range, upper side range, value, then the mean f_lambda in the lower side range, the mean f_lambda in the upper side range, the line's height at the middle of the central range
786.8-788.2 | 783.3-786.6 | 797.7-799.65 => 0.01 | 25.3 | 24.9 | 25.2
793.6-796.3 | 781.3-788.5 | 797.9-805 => -0.02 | 25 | 24.8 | 24.9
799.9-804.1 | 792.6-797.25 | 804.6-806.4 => -0.08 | 25.2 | 24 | 24.4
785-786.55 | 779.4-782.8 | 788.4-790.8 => -0.04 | 24.7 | 24.9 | 24.8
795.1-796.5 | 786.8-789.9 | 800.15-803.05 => -0.02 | 25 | 25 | 25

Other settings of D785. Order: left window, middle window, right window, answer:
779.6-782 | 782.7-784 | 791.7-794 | 0.025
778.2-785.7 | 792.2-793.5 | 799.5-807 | -0.052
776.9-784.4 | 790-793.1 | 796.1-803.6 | -0.011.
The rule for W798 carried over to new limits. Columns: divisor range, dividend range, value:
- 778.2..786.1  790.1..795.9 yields 1.04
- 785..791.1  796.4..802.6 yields 1.03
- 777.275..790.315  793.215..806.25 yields 1.04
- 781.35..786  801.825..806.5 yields 1.02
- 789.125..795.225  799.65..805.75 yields 1.01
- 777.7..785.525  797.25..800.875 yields 1.06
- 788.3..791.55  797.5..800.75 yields 1.03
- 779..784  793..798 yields 1.06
